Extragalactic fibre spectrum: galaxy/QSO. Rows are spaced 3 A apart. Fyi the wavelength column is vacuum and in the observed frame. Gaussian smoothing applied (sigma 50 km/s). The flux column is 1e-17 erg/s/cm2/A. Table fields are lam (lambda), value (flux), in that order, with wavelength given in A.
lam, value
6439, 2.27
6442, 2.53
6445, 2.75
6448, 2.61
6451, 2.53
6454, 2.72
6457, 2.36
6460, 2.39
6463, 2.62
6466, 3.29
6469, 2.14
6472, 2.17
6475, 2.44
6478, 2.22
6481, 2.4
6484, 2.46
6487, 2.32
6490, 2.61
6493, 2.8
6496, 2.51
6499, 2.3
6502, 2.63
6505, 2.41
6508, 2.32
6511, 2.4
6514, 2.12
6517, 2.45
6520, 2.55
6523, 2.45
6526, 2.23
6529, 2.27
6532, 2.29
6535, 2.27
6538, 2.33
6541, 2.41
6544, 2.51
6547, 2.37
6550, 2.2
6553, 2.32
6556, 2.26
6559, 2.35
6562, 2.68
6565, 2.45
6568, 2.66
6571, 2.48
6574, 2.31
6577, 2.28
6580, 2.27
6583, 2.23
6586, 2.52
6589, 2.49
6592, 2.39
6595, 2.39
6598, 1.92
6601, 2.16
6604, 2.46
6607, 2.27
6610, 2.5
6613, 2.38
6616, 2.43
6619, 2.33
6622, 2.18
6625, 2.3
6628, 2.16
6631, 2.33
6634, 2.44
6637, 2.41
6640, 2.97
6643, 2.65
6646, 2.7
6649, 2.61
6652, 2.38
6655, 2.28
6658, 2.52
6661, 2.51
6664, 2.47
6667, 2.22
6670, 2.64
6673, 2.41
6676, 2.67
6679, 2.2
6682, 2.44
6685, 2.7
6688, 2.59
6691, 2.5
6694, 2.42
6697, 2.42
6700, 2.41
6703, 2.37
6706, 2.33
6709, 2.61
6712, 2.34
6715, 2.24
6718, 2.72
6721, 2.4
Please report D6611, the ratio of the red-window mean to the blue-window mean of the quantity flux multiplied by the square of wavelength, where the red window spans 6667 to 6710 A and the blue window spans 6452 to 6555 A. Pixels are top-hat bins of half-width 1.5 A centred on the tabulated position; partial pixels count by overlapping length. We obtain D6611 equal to 1.08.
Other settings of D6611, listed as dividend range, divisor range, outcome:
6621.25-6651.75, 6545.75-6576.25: 1.05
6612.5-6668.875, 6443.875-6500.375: 1.02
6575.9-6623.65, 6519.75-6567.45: 1.00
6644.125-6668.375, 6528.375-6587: 1.07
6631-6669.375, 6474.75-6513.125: 1.08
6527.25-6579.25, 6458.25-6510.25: 0.98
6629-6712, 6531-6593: 1.08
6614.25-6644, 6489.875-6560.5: 1.05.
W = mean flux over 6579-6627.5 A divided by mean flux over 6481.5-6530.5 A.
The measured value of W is 0.96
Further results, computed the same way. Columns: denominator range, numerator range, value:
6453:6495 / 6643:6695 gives 1.00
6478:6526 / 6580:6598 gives 0.97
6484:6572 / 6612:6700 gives 1.02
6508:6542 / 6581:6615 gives 1.00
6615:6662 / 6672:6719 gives 1.00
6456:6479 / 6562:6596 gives 0.98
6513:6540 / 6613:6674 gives 1.05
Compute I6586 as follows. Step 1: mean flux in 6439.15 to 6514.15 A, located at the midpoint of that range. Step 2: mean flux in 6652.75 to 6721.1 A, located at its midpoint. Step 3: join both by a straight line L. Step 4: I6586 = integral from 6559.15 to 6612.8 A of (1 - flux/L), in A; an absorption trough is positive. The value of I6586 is 1.9 A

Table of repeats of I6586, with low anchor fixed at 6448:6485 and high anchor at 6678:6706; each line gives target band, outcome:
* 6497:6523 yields 0.8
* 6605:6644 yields 0.8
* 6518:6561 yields 2.1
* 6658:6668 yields 0.1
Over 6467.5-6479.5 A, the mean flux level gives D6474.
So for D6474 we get 2.24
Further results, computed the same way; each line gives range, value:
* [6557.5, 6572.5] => 2.52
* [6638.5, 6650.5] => 2.73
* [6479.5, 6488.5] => 2.39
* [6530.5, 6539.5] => 2.3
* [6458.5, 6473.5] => 2.52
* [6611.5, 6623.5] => 2.33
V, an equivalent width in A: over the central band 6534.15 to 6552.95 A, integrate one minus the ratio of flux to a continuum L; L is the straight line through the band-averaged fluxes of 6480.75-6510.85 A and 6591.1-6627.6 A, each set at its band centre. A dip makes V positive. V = 0.43 A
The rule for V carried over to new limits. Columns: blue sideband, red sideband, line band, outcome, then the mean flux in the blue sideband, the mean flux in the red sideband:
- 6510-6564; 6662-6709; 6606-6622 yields 0.3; 2.36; 2.46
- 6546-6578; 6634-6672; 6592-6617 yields 1.4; 2.4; 2.52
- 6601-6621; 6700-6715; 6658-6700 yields -1.5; 2.37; 2.4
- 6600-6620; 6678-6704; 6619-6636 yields 0.7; 2.37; 2.46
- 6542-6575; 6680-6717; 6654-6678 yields -0.2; 2.42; 2.45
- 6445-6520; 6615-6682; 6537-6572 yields 0.6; 2.47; 2.45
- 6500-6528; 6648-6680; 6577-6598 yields 0.7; 2.39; 2.45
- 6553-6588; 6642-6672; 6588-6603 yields 1.0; 2.41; 2.49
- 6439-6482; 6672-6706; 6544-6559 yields 1.0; 2.5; 2.46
